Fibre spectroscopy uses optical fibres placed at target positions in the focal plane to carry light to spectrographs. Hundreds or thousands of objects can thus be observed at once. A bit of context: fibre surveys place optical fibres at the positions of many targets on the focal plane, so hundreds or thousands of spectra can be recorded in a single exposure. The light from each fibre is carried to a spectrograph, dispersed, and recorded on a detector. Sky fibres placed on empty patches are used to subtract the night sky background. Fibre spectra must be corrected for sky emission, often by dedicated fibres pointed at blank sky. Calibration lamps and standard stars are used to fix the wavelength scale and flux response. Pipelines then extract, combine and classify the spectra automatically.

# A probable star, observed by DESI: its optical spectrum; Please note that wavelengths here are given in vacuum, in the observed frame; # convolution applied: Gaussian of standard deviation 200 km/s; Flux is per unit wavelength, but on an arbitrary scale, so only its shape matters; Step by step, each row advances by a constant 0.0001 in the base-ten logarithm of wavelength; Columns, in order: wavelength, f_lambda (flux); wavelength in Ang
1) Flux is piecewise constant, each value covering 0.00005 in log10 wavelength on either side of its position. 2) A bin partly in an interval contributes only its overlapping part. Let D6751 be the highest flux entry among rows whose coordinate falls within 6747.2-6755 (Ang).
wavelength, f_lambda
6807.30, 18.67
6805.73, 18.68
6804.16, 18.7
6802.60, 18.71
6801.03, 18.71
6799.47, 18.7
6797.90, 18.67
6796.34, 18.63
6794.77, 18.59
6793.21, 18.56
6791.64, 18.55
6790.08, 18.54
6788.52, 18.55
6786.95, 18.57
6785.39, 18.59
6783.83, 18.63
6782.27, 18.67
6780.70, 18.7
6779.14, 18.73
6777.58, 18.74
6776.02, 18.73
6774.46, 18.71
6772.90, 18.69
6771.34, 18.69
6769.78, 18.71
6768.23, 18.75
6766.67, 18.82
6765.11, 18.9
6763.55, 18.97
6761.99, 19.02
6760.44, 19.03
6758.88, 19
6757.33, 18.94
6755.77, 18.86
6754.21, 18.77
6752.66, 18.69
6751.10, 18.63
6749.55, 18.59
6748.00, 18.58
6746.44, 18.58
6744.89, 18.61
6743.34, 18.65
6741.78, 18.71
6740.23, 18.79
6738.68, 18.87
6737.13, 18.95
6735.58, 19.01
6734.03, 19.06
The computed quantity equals 18.77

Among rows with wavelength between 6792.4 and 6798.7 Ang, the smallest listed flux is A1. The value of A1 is 18.56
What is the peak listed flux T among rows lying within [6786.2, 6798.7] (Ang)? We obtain 18.67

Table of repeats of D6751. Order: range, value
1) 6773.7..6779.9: 18.74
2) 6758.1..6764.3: 19.03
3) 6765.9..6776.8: 18.82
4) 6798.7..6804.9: 18.71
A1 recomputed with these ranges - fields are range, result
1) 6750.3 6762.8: 18.63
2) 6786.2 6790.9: 18.54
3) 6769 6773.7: 18.69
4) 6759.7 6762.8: 19.02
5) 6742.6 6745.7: 18.61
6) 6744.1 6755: 18.58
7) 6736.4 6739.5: 18.87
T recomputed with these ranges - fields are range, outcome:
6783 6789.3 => 18.63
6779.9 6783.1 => 18.7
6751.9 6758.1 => 18.94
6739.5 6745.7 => 18.79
